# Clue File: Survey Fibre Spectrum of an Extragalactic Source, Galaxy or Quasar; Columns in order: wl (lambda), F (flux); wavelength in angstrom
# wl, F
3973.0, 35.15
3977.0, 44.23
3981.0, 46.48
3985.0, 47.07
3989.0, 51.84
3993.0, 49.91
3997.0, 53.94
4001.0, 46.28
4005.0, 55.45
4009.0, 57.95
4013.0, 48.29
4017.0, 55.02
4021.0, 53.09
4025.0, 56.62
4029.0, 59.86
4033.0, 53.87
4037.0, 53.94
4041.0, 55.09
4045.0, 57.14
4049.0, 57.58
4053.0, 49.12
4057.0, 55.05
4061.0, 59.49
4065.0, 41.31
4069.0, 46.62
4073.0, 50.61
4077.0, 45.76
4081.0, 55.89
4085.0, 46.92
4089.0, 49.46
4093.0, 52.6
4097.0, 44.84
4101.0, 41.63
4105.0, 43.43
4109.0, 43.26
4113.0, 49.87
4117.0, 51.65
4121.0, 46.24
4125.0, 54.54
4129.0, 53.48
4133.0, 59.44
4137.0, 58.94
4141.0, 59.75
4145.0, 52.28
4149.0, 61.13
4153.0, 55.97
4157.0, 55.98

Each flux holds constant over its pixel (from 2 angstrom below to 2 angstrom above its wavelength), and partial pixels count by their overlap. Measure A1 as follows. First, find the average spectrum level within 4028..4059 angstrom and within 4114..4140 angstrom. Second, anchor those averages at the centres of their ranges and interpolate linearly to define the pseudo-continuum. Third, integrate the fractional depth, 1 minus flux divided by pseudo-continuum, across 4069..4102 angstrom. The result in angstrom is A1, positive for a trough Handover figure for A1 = 3.6 angstrom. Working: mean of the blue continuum 55.1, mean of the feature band 48.6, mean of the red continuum 54.1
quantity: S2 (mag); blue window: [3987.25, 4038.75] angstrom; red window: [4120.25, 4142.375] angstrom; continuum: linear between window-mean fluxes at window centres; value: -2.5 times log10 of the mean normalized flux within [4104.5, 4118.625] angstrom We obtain 0.17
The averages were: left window 53.5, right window 55.8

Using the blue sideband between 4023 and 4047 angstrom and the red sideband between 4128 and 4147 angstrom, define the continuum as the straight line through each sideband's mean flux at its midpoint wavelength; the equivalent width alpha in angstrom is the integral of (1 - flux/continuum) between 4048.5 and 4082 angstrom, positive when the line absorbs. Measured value 3.3 angstrom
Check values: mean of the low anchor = 56.1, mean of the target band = 50.8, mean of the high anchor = 57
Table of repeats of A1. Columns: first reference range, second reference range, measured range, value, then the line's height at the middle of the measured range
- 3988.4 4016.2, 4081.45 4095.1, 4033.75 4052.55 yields -1.5 angstrom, 51.3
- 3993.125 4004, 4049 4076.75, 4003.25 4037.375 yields -2.9 angstrom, 50.6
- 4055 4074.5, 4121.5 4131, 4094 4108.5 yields 2.2 angstrom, 51.9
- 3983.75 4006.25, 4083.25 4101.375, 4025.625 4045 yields -2.5 angstrom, 49.4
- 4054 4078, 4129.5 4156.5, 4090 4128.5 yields 4.5 angstrom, 54.2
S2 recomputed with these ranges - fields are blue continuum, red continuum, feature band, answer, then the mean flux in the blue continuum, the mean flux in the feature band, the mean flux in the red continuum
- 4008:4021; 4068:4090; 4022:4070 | -0.05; 53.3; 53.9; 49.3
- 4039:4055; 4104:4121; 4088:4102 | 0.04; 54.7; 47.4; 47.2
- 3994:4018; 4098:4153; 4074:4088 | 0.06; 52.6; 49.6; 52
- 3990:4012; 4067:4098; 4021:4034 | -0.10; 52.5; 56.4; 49.2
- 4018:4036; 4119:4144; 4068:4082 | 0.12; 55.7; 49.5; 55.3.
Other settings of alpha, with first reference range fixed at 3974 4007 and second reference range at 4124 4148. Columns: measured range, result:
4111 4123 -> 1.4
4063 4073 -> 1.5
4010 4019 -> -0.4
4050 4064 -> -0.4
